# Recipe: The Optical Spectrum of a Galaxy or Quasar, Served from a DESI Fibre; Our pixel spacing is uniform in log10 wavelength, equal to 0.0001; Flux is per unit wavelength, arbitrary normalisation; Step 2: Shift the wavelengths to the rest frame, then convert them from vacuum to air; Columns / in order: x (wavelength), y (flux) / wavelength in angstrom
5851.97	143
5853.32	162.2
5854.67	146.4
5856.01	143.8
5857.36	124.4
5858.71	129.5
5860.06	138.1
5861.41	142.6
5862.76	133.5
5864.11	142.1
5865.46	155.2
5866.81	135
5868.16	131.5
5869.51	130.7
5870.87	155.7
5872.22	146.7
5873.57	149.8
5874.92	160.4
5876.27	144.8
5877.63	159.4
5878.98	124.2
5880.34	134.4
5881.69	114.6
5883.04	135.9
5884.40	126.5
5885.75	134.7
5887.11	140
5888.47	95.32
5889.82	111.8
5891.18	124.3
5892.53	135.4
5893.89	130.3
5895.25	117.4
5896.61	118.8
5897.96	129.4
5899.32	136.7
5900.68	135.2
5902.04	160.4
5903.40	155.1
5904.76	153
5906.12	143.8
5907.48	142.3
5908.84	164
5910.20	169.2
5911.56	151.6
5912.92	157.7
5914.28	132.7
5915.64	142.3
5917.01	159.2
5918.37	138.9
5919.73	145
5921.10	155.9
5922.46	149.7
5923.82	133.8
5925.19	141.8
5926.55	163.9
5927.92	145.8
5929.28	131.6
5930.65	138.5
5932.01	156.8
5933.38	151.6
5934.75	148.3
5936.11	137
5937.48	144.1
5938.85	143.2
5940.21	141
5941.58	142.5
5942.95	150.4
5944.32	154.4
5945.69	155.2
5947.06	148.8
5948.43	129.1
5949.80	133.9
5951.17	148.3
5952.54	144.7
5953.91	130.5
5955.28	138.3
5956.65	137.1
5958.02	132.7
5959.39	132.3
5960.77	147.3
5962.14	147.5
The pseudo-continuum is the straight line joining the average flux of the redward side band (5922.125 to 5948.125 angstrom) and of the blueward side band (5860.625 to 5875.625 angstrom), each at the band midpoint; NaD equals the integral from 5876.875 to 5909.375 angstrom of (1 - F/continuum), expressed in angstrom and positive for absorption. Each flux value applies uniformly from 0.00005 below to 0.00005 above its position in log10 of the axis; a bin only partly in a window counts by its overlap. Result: 2.36 angstrom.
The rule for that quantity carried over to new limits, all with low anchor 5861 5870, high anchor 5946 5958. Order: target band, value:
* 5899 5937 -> -2.48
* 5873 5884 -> -0.09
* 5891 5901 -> 0.75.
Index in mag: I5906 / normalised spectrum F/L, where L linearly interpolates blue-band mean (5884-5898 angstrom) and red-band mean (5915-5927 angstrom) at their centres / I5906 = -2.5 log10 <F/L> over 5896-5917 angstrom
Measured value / -0.08 mag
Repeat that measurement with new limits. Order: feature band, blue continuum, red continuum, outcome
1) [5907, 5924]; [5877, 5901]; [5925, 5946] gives -0.09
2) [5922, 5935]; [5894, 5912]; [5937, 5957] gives -0.02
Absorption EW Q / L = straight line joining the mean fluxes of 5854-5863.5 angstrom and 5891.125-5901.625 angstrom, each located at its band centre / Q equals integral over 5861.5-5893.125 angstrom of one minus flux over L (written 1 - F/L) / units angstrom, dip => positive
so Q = -0.6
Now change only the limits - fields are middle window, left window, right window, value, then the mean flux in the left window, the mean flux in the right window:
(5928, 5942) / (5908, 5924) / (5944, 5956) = 0.22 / 150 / 142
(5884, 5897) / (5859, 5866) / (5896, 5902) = 1.14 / 141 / 133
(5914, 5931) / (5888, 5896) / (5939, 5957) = -1.63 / 120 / 143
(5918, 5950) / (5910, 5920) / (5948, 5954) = -0.45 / 149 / 138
